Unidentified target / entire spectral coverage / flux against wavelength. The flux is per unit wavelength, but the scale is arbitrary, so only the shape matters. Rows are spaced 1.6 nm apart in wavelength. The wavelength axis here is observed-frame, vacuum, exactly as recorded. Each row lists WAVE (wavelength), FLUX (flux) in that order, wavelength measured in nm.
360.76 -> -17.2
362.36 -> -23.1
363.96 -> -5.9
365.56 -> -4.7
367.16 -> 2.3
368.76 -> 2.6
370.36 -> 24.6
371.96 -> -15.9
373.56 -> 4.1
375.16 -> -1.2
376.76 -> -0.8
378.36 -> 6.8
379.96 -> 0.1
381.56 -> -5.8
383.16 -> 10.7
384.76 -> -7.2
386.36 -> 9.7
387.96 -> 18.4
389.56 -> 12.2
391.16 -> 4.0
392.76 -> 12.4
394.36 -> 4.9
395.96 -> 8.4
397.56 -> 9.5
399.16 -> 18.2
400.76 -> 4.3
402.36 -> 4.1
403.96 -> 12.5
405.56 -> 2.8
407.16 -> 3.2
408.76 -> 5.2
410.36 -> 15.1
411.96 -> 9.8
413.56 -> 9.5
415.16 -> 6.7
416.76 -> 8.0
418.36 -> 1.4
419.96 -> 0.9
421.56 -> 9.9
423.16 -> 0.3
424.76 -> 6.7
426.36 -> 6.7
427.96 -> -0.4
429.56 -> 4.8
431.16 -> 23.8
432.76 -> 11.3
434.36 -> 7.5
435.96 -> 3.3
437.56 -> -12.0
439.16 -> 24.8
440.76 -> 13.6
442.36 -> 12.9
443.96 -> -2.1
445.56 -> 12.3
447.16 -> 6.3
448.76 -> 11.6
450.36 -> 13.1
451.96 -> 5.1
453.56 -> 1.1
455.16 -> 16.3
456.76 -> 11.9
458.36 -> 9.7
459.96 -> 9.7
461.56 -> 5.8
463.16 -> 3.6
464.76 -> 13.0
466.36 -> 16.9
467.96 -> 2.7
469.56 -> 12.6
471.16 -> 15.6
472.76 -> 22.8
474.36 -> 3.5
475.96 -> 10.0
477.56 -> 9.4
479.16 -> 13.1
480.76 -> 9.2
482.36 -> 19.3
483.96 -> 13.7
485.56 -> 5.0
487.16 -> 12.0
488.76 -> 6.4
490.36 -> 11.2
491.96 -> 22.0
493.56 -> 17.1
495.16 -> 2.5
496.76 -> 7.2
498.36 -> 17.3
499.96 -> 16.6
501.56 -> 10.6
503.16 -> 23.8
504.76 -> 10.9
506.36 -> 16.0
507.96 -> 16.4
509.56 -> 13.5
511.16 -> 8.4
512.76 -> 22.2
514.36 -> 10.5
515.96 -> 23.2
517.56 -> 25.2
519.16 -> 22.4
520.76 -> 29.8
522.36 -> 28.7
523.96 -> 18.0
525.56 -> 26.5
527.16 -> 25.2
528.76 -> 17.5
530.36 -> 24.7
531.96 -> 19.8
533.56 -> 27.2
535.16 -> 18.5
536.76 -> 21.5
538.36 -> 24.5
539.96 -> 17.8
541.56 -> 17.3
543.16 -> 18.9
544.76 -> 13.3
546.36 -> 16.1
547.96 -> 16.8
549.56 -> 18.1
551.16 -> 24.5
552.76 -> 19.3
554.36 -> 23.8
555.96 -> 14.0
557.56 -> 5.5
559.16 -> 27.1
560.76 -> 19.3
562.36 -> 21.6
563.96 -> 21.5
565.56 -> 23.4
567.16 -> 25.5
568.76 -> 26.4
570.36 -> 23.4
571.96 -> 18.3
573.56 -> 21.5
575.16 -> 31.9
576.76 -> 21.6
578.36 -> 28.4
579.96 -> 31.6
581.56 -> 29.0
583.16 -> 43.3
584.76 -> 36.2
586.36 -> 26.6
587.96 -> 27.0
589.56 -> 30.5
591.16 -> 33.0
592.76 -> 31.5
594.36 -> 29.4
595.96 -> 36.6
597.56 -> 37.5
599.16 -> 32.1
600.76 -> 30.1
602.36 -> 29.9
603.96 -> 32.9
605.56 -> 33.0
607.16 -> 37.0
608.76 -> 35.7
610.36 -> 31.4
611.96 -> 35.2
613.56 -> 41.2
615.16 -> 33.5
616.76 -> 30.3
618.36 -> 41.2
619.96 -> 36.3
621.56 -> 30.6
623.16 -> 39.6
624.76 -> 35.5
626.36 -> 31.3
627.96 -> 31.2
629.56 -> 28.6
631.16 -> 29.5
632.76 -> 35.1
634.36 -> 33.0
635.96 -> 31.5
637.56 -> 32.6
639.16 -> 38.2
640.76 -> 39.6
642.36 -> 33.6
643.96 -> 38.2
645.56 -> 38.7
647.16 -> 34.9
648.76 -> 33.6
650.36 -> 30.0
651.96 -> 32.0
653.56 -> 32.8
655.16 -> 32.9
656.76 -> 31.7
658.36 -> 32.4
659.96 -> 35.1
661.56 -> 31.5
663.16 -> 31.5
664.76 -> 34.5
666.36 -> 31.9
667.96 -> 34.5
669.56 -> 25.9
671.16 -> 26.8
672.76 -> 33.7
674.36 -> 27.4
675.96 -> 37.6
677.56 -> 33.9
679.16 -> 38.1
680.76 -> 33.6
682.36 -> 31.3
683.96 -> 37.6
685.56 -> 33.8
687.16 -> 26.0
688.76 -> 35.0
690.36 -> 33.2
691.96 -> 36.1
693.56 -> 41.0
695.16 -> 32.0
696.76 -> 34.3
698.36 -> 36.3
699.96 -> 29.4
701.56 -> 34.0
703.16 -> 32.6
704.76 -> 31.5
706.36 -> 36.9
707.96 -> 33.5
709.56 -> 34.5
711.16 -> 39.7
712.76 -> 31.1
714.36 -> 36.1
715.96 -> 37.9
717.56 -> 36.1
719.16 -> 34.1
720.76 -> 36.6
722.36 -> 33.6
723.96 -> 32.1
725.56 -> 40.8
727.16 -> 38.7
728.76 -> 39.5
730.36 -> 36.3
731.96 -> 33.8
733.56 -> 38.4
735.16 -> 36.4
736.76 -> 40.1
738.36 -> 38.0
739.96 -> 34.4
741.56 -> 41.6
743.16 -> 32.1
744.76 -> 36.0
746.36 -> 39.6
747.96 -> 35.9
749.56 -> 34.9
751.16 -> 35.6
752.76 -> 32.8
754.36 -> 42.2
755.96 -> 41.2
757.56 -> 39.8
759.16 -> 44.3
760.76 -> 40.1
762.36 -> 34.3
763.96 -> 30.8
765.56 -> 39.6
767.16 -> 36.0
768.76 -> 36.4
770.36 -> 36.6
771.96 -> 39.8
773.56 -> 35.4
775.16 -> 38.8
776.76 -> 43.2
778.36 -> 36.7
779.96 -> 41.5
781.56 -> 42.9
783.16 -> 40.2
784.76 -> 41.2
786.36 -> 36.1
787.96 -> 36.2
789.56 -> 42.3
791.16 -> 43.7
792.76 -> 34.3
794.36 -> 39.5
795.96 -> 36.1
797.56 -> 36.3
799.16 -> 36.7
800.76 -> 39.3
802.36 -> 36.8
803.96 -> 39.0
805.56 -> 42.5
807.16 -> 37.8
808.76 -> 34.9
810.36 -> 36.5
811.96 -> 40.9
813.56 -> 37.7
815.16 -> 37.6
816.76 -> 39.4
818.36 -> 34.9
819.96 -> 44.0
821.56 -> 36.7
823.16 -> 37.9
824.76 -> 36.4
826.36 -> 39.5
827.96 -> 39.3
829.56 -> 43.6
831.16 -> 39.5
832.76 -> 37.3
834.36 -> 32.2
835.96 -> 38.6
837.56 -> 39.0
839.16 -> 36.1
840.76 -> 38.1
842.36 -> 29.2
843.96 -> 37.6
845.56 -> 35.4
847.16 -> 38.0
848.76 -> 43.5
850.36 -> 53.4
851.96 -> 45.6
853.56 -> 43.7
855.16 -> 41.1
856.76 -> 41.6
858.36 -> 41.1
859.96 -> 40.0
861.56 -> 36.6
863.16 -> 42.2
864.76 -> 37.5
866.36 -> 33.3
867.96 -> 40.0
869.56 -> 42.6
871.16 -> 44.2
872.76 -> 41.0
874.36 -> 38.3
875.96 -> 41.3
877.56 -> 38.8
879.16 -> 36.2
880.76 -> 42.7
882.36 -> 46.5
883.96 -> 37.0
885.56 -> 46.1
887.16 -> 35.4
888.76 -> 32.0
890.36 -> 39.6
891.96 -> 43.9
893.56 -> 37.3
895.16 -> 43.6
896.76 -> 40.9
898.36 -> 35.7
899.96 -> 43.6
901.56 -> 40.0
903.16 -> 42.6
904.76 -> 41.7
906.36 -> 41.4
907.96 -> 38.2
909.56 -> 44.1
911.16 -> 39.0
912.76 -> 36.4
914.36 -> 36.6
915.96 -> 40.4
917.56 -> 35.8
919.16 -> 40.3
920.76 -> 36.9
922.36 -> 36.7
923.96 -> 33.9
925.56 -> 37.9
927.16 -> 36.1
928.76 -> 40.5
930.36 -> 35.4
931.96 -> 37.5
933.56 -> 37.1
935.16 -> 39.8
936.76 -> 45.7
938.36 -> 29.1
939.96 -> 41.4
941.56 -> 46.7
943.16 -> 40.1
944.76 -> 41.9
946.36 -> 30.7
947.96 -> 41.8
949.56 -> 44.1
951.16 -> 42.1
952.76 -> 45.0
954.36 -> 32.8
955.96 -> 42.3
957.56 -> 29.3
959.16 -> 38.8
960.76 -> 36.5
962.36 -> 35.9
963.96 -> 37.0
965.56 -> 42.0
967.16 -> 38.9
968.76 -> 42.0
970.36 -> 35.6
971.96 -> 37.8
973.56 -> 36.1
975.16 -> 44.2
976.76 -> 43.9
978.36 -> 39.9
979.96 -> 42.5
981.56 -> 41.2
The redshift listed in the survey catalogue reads 0.29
